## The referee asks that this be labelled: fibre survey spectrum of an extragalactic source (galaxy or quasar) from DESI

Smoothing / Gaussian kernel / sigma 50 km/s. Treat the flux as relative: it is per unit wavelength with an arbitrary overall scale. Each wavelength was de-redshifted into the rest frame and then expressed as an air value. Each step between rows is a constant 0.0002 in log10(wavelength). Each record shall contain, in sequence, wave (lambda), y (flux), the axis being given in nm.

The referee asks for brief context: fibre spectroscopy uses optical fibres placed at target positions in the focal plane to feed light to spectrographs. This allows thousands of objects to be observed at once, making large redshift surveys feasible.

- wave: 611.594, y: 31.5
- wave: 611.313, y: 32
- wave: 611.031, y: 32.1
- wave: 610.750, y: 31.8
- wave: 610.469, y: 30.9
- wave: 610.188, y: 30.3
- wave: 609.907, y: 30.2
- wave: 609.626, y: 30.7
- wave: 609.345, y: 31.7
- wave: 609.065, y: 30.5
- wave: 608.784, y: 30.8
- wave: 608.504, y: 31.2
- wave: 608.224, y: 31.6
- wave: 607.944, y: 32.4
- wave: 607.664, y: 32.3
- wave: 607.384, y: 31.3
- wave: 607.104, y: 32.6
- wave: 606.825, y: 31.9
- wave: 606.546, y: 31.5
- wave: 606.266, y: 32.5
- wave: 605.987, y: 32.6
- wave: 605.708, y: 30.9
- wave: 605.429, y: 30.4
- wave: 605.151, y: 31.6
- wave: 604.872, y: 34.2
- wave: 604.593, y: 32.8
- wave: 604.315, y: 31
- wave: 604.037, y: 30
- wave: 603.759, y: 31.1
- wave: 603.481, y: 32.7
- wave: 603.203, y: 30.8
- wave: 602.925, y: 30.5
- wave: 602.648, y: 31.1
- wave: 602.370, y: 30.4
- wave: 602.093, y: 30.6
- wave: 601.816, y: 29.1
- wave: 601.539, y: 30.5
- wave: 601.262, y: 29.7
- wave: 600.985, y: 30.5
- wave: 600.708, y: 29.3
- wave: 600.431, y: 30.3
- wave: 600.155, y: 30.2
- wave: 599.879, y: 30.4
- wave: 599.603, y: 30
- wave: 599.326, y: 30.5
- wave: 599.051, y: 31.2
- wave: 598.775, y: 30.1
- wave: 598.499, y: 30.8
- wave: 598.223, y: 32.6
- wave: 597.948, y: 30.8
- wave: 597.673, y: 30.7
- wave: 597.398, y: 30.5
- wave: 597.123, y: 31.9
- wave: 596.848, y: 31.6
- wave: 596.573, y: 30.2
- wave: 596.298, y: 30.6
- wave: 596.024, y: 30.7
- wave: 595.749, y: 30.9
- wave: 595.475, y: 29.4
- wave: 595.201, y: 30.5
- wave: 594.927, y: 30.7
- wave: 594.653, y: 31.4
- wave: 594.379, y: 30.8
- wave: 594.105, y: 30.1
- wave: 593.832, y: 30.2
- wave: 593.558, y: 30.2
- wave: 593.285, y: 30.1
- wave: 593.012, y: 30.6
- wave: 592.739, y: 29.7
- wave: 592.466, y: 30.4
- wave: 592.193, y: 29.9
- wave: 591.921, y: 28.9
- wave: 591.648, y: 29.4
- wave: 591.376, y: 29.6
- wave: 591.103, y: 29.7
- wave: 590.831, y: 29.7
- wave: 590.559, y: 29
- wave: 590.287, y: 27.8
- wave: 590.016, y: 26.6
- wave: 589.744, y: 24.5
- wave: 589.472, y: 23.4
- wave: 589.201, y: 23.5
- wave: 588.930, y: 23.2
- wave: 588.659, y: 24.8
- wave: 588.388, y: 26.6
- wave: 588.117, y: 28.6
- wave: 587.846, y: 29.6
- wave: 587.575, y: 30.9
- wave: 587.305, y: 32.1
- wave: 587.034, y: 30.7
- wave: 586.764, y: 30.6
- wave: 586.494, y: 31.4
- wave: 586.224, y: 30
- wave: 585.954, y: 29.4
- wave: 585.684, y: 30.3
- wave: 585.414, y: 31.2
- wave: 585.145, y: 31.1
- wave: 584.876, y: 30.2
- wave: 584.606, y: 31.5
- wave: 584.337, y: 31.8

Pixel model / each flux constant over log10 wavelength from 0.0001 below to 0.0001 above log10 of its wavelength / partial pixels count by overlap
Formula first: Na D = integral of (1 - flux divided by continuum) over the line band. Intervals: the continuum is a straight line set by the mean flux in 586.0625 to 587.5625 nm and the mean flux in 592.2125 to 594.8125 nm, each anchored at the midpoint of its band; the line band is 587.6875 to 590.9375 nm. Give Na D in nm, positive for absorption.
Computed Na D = 0.45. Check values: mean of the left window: 30.9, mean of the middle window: 26.4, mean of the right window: 30.4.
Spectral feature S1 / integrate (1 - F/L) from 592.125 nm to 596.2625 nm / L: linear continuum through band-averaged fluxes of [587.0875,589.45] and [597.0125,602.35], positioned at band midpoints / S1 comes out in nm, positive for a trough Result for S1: -0.20 nm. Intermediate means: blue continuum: 27.3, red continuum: 30.5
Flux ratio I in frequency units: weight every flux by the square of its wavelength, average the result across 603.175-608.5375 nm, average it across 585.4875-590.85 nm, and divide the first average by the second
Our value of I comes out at 1.20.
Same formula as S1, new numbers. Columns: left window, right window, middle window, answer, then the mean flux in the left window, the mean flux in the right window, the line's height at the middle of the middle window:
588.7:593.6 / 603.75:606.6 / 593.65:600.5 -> -0.26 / 28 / 31.7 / 29.6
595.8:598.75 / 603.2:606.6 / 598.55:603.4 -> 0.16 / 31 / 31.7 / 31.4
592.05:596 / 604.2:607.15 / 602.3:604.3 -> 0.04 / 30.4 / 32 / 31.7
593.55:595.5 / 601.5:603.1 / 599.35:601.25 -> 0.02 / 30.5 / 30.4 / 30.4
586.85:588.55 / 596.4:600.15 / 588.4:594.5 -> 0.38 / 29.7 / 30.8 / 30.1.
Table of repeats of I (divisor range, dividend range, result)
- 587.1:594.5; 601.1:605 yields 1.13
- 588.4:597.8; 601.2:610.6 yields 1.12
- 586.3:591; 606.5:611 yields 1.20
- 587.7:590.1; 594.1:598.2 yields 1.23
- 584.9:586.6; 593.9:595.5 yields 1.03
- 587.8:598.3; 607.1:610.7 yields 1.13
